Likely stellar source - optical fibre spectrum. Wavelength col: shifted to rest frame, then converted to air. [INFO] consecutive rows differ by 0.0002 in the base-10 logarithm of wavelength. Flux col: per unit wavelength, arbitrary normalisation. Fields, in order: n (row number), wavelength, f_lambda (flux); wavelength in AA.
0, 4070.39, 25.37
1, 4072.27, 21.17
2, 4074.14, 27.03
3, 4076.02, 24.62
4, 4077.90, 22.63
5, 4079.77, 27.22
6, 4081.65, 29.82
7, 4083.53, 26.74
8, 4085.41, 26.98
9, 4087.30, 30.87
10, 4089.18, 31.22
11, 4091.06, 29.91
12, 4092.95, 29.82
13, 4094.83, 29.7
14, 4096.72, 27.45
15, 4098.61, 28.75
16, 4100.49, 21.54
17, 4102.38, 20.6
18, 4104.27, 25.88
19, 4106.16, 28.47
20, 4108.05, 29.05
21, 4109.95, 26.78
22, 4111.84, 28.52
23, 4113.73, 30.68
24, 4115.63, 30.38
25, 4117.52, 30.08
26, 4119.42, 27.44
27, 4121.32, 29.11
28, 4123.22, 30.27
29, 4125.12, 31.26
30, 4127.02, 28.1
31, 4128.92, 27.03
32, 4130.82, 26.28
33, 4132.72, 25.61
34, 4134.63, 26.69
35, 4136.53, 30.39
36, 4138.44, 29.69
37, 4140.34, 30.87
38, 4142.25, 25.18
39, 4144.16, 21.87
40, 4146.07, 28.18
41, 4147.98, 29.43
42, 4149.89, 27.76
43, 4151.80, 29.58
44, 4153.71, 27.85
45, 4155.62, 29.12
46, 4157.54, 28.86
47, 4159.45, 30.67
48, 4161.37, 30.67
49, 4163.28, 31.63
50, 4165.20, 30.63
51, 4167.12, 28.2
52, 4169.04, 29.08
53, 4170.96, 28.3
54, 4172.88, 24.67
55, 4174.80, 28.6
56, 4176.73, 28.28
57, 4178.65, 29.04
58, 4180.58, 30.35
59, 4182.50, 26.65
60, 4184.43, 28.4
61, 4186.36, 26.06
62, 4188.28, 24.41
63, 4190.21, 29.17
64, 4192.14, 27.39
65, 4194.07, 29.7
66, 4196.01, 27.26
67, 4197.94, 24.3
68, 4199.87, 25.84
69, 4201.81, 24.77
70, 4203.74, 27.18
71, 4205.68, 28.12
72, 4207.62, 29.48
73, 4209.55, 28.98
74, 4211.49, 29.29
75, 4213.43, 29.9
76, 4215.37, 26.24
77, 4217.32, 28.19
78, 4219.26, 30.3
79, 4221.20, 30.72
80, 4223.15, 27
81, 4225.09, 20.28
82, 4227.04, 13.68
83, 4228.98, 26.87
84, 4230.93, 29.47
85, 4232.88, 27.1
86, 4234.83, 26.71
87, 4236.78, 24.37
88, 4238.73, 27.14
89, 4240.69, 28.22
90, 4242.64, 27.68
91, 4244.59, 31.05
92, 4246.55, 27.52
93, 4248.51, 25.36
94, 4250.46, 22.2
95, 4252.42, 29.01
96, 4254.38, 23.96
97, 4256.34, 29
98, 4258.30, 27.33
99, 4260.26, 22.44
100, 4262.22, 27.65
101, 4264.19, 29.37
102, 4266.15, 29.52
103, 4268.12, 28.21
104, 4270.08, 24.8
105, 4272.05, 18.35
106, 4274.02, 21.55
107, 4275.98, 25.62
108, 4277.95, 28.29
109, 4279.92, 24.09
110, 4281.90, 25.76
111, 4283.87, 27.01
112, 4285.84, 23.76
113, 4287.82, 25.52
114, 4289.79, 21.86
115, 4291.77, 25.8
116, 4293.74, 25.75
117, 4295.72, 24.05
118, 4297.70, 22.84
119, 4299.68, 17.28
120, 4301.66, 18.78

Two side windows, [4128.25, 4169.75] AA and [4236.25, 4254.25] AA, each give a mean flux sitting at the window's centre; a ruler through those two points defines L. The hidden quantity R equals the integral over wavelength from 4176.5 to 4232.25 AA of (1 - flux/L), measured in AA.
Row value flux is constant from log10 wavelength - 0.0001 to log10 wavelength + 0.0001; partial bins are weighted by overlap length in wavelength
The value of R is 0.8 AA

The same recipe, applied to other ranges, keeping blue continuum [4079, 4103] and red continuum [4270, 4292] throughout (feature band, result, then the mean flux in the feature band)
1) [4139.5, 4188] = -3.4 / 28.3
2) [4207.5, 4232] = -1.4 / 26.9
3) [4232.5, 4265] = -2.5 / 26.8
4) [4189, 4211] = -1.4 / 27.5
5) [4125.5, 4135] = 0.0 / 27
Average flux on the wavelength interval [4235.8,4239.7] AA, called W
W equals 25.8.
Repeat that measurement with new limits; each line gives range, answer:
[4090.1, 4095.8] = 29.8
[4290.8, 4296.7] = 25.2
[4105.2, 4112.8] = 28.2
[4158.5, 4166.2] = 30.9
